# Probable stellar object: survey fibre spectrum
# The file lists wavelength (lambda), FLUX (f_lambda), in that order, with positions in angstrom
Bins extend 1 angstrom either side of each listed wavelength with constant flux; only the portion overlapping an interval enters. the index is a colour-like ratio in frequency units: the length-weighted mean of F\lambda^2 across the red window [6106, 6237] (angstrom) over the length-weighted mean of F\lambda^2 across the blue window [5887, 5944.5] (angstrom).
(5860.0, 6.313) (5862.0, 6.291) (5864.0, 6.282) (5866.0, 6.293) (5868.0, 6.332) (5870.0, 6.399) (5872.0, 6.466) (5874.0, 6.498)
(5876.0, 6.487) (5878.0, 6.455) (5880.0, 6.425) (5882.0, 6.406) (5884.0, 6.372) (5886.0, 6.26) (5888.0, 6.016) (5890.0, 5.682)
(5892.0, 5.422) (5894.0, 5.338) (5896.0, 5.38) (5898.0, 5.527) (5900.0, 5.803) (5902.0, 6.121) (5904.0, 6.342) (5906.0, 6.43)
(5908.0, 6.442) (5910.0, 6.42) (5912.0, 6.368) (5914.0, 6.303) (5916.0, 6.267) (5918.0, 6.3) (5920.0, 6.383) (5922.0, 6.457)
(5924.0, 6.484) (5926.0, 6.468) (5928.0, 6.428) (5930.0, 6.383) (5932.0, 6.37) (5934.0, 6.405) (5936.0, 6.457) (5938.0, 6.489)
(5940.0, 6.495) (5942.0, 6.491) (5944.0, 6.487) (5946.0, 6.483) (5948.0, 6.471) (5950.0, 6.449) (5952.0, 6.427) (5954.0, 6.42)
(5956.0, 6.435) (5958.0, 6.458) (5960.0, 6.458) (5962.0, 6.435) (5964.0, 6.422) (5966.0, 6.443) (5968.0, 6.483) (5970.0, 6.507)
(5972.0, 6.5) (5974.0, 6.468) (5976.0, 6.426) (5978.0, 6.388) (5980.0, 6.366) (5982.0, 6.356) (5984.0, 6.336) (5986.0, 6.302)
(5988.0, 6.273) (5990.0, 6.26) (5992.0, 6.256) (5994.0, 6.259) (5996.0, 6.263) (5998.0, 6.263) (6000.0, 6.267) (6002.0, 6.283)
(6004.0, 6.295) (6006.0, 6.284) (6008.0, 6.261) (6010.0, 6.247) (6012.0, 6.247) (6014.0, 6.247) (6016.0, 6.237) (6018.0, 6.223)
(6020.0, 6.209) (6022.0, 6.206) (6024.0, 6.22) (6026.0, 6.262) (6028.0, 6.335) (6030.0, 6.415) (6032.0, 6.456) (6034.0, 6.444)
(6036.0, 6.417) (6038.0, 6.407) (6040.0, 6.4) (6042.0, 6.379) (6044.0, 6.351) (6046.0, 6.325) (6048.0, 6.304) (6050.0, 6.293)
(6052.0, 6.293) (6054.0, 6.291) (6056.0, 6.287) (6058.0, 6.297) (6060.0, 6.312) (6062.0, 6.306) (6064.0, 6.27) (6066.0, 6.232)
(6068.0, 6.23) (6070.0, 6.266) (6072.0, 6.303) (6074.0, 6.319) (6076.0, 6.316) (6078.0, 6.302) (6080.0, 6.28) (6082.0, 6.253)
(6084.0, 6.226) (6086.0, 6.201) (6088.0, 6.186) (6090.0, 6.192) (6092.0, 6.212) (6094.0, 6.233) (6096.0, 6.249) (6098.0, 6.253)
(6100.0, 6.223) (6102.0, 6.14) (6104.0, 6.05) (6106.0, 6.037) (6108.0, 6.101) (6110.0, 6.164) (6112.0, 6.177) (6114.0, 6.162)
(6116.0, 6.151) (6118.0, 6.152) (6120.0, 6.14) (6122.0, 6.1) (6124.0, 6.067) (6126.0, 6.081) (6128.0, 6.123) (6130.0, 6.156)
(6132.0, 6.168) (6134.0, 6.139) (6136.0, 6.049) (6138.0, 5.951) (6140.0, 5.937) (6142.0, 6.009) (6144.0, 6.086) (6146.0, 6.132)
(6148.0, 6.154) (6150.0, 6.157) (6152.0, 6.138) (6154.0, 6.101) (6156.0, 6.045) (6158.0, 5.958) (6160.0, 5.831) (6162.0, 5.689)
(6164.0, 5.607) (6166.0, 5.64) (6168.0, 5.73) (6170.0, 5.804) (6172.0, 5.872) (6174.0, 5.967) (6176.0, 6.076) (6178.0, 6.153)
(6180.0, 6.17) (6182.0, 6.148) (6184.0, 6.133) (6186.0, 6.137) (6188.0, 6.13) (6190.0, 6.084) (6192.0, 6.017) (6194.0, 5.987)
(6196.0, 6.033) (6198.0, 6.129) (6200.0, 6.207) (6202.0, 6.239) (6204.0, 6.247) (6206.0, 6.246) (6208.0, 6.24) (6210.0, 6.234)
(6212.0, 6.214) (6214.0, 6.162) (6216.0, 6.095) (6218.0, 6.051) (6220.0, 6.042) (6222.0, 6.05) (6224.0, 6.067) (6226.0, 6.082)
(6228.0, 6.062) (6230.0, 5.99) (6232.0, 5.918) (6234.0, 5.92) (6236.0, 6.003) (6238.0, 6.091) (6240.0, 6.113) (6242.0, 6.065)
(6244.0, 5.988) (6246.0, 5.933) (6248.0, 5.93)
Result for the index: 1.06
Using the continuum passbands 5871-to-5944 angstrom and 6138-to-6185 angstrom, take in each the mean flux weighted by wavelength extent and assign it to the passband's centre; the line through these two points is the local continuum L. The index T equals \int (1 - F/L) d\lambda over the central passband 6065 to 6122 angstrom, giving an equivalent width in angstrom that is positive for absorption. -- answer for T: -1.4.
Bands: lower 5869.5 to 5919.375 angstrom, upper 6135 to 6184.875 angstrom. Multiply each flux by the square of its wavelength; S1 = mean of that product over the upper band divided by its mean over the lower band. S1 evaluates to 1.06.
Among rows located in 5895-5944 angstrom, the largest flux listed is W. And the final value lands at 6.495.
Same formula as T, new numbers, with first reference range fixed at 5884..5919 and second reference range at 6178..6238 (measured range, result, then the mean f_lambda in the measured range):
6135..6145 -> 0.14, 6.01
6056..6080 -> -0.84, 6.29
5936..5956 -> -1.39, 6.47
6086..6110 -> -0.36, 6.17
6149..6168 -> 0.61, 5.9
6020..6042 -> -1.04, 6.35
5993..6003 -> -0.35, 6.27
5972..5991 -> -0.96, 6.36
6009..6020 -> -0.32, 6.24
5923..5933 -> -0.64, 6.43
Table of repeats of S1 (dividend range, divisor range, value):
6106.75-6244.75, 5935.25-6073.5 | 1.01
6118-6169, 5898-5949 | 1.02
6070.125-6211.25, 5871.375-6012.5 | 1.03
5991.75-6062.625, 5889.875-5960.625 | 1.04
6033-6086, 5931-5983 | 1.01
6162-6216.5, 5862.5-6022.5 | 1.04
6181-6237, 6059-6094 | 1.02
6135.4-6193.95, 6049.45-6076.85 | 0.99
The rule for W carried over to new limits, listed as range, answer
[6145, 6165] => 6.157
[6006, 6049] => 6.456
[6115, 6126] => 6.152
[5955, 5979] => 6.507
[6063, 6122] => 6.319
